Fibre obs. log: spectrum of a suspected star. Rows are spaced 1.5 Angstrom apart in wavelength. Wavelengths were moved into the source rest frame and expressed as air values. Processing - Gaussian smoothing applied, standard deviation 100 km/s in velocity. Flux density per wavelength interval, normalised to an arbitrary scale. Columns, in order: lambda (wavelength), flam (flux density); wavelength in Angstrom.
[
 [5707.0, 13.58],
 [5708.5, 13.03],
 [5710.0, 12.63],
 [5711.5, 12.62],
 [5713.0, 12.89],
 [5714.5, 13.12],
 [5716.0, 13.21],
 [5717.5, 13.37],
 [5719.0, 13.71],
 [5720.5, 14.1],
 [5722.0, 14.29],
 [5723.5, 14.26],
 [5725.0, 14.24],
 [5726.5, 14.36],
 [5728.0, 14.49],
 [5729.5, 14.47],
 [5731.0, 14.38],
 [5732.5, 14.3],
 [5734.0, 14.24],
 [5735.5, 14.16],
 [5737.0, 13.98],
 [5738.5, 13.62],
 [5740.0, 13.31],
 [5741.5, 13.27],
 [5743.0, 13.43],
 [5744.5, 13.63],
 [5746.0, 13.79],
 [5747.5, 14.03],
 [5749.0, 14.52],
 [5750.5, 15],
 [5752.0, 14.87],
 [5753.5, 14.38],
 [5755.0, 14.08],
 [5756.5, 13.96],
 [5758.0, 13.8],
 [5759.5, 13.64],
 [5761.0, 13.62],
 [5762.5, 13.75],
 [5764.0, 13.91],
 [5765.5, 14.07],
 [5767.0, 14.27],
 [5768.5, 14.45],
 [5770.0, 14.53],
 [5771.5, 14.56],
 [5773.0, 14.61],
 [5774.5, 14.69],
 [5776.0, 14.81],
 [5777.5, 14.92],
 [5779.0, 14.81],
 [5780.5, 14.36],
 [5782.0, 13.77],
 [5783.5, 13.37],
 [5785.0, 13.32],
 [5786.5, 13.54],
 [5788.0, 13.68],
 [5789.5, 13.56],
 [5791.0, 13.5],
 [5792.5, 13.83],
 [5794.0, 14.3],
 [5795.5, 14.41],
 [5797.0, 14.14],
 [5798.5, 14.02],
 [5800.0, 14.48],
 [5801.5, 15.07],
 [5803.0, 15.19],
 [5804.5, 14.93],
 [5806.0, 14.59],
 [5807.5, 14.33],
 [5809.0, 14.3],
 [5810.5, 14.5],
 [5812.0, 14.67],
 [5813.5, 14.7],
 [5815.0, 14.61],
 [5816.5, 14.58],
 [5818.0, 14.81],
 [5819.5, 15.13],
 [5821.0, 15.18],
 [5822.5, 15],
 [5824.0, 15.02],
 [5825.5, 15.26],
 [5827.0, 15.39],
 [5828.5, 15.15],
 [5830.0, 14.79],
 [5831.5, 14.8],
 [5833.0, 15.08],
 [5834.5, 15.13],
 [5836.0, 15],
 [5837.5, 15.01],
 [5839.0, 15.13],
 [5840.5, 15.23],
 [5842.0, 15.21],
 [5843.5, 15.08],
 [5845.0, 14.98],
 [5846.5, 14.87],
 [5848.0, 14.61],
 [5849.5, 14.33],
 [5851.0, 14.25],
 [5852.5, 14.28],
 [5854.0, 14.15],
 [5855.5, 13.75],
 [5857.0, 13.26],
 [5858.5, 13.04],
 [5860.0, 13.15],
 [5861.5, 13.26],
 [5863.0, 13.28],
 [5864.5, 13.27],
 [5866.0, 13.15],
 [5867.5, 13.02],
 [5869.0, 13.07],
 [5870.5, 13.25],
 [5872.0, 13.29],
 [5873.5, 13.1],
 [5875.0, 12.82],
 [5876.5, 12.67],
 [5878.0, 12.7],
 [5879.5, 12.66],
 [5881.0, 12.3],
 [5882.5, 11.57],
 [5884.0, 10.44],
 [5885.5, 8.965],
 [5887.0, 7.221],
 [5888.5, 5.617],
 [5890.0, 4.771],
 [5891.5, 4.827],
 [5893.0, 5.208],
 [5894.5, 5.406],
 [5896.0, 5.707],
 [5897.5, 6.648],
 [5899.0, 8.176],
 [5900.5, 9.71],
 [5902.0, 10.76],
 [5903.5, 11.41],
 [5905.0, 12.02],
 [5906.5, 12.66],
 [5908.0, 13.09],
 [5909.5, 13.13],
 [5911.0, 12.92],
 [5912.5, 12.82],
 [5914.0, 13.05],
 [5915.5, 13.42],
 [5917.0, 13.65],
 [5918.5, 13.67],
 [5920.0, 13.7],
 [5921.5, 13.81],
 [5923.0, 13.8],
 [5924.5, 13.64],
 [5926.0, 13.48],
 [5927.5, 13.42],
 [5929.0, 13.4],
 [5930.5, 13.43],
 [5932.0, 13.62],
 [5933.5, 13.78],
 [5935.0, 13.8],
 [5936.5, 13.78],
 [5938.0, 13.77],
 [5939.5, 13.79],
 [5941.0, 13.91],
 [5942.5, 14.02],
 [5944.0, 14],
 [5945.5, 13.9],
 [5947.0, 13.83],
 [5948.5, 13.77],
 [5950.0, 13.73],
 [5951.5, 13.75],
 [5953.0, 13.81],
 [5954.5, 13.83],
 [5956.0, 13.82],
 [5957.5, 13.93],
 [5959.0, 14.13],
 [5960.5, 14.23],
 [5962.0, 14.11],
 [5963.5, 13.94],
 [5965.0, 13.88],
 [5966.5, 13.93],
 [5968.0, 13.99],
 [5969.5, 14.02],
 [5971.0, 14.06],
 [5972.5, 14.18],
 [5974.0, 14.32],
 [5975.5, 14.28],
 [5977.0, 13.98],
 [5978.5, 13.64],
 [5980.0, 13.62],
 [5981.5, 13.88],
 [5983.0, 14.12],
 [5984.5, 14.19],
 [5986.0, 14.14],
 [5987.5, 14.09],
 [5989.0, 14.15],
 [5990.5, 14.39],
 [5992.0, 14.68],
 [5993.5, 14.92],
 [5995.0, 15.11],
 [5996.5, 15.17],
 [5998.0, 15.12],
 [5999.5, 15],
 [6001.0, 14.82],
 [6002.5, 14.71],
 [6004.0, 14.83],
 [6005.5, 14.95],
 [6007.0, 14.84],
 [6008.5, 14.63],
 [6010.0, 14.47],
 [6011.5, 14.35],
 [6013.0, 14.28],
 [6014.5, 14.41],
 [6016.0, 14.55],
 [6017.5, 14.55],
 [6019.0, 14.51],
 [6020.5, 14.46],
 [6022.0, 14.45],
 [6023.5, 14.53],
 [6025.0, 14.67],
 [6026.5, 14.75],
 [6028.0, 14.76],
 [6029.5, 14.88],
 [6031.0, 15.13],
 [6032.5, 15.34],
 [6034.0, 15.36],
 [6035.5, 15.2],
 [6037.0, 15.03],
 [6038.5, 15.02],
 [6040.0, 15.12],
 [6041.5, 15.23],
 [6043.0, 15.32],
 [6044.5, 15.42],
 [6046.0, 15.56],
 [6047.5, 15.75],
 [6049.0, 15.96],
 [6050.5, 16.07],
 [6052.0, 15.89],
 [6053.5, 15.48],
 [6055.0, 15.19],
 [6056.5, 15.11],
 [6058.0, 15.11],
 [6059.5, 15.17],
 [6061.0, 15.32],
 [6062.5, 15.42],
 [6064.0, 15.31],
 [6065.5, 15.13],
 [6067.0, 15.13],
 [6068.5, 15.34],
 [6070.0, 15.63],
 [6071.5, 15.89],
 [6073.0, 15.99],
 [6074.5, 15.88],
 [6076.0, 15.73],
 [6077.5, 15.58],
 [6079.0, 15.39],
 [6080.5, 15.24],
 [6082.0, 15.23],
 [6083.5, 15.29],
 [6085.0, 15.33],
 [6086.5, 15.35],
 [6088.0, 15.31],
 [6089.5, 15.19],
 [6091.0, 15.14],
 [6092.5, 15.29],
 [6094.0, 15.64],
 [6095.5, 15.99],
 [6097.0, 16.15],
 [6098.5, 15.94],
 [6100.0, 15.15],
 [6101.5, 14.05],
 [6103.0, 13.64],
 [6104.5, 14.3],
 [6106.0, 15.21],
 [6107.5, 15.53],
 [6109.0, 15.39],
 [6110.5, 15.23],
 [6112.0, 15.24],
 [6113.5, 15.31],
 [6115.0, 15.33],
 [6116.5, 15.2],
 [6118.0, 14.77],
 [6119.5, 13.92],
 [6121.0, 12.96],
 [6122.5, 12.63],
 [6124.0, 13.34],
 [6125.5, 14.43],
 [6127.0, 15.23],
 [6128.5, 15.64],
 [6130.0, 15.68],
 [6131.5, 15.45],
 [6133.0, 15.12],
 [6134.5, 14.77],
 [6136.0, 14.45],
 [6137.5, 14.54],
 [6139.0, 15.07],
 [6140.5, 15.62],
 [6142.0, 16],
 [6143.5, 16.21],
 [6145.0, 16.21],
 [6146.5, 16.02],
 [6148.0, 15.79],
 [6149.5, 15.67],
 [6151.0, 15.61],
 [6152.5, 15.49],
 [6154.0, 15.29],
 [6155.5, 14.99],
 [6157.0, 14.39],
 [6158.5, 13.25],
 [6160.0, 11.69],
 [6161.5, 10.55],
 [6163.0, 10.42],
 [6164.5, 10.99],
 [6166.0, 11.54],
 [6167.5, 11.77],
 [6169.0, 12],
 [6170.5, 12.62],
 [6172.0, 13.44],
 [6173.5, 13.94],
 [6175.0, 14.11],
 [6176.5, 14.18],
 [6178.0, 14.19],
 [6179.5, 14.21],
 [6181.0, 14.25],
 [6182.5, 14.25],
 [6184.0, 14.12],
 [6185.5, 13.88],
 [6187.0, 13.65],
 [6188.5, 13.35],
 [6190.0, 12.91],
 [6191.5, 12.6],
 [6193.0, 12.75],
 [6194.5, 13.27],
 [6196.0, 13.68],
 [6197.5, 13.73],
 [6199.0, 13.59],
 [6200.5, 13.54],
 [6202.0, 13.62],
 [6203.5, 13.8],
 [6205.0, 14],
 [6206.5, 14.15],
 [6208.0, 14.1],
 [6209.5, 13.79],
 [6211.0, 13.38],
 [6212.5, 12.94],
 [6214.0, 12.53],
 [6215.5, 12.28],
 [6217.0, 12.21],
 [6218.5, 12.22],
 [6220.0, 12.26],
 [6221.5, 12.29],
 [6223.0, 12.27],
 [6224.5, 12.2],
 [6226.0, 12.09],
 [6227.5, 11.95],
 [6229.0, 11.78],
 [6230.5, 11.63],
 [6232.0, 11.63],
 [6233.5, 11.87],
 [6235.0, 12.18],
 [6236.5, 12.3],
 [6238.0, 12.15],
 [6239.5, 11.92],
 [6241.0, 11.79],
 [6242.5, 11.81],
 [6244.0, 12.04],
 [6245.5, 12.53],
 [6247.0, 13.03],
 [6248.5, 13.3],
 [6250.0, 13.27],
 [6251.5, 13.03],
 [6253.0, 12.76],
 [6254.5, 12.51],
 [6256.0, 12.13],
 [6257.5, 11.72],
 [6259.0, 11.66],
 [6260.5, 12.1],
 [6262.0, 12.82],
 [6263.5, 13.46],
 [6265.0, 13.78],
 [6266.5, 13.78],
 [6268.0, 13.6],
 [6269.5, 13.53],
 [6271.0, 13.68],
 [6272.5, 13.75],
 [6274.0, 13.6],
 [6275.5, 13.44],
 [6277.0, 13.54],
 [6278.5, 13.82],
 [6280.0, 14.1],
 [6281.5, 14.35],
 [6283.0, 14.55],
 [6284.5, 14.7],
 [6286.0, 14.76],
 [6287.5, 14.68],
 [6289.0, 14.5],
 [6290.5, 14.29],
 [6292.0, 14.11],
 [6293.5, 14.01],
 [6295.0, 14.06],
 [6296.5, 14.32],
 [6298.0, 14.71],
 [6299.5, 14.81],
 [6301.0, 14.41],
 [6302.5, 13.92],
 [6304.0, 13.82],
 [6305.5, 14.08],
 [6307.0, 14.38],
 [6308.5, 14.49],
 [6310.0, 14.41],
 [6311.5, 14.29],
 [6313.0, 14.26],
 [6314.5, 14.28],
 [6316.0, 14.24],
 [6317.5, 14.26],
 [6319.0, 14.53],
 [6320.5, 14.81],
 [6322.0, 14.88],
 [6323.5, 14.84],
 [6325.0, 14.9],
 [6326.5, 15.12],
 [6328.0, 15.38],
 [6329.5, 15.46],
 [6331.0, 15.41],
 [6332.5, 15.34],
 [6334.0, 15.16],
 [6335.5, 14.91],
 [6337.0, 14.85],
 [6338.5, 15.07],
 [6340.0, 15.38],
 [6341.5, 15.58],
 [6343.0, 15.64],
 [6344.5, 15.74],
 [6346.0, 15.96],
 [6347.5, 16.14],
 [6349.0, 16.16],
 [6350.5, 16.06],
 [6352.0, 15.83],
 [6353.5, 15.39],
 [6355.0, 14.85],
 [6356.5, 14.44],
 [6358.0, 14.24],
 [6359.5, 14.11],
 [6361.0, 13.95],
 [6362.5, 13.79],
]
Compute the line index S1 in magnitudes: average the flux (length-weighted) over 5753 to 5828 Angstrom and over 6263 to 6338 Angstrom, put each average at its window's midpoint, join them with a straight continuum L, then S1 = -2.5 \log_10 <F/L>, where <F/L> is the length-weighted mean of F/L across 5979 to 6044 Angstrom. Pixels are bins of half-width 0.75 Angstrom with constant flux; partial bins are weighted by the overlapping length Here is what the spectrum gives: -0.024 mag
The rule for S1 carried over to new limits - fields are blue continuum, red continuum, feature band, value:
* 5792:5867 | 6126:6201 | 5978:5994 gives 0.01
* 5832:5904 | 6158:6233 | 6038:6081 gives -0.23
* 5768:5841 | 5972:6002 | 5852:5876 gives 0.09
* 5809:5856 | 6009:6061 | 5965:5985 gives 0.07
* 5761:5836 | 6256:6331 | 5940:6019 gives 0.01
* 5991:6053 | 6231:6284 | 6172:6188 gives -0.04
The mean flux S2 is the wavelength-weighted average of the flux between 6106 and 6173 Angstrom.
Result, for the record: 14.3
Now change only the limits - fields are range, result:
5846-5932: 11.9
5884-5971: 12.2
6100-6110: 14.7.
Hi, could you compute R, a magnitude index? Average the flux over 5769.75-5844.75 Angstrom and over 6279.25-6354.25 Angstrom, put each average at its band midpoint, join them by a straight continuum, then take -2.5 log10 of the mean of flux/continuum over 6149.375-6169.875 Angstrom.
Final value 0.13 mag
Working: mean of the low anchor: 14.6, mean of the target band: 13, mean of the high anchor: 14.8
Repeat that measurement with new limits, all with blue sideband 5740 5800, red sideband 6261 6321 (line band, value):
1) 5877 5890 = 0.38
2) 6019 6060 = -0.08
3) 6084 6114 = -0.08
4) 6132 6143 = -0.08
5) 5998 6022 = -0.04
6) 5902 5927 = 0.08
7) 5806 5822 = -0.05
